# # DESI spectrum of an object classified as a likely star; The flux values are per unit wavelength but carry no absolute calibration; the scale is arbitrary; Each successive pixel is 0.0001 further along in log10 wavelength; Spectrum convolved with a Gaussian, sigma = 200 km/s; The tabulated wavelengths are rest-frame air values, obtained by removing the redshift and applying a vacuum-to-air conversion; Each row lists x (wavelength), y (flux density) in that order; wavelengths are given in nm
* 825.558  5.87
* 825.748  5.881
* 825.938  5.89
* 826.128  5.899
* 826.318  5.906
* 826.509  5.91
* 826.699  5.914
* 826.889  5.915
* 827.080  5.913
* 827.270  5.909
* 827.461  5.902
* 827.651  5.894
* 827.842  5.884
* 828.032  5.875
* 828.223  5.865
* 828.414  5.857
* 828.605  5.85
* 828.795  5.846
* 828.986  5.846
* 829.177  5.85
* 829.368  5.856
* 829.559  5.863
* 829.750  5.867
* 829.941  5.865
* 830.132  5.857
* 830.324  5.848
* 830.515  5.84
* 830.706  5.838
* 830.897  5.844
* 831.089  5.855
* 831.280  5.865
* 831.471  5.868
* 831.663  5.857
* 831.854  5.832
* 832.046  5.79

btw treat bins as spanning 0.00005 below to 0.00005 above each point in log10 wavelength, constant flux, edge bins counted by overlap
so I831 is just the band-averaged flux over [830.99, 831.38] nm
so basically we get 5.86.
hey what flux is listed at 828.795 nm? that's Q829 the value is 5.846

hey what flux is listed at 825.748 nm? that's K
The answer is 5.881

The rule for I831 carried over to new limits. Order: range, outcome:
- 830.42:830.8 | 5.84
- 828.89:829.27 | 5.84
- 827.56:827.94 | 5.89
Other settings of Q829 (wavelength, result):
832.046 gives 5.79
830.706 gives 5.838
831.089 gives 5.855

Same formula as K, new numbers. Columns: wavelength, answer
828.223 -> 5.865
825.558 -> 5.87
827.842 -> 5.884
